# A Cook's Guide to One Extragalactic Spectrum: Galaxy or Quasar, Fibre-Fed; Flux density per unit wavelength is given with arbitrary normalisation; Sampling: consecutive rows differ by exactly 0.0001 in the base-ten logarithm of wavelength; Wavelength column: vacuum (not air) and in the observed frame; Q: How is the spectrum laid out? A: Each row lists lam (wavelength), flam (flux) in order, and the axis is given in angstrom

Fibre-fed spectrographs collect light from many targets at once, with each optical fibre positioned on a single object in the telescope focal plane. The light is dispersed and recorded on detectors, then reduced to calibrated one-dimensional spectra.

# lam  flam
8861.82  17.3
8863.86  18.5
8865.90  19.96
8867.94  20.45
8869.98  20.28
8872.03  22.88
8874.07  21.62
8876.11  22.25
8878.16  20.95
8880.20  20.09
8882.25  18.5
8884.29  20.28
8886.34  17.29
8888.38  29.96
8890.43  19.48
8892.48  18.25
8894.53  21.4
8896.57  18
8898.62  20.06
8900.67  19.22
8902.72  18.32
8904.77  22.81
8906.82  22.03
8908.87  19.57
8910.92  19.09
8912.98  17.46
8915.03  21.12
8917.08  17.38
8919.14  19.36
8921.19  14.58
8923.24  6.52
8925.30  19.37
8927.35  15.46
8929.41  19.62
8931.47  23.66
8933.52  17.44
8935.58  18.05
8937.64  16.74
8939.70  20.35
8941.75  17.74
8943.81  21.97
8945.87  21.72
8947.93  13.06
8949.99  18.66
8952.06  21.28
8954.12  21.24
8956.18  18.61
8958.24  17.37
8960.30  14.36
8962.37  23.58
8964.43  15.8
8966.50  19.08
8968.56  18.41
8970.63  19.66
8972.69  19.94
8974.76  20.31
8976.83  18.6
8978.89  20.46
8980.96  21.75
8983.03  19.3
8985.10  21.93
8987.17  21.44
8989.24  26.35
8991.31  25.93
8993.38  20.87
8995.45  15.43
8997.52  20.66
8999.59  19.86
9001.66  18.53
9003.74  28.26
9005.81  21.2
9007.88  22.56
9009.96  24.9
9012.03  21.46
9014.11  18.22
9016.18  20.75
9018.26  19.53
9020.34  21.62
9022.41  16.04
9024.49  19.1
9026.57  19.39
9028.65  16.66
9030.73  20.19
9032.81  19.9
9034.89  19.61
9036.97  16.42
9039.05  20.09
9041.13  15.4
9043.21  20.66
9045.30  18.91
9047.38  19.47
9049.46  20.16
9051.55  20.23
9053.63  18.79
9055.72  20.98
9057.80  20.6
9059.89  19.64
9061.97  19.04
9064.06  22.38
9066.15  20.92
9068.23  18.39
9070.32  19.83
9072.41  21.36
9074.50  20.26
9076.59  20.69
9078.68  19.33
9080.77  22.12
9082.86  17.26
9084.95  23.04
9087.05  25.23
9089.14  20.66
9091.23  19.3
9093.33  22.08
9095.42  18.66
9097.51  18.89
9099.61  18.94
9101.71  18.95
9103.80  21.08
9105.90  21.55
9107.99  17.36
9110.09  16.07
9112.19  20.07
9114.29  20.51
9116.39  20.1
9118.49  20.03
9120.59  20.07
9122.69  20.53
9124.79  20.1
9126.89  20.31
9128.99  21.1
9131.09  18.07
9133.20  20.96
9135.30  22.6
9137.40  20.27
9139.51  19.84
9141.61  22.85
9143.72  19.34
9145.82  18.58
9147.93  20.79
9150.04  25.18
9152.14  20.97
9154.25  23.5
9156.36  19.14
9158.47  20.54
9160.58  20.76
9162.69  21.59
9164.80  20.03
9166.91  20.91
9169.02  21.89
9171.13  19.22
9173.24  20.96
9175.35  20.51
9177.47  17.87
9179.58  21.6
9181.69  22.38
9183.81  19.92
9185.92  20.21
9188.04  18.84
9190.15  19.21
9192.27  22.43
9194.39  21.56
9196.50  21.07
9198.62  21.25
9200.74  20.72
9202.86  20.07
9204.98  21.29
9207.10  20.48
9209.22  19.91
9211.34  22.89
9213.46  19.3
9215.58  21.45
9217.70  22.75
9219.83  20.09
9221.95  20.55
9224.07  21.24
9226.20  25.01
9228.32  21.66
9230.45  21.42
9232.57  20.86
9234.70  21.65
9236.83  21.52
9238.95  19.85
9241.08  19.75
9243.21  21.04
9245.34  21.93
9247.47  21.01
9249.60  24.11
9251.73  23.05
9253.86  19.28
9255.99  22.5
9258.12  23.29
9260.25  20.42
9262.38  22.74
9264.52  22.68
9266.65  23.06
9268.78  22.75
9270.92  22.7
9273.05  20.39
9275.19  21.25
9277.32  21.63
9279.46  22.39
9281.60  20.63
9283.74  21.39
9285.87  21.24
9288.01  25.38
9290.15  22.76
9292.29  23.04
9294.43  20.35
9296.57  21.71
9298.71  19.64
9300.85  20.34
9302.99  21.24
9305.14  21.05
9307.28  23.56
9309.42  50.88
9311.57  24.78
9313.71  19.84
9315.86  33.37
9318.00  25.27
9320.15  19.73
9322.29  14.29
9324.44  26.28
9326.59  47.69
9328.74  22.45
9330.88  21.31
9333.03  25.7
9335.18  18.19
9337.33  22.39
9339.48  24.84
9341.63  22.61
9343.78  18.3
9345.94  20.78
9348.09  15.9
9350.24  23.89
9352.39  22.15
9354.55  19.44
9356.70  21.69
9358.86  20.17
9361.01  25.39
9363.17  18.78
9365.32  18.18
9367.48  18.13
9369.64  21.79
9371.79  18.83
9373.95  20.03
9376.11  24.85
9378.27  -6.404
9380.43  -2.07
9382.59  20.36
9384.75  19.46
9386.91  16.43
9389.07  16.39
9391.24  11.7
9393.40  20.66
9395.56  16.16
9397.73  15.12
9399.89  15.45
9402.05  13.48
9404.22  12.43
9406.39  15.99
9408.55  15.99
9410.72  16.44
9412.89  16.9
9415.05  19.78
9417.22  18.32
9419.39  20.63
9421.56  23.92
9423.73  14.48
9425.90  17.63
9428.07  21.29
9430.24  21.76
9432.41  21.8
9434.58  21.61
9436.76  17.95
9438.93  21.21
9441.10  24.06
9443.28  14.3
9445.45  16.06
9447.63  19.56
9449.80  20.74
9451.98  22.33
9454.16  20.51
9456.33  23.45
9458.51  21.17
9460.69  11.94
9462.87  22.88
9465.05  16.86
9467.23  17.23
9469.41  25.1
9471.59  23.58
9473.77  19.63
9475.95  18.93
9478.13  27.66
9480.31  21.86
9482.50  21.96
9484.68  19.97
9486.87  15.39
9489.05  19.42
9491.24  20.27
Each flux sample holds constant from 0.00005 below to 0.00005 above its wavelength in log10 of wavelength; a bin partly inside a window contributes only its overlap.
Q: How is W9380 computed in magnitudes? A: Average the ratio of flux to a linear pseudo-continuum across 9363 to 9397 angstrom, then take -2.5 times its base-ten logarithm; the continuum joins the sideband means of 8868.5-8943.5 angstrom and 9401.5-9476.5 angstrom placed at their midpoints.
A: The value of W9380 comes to 0.22 mag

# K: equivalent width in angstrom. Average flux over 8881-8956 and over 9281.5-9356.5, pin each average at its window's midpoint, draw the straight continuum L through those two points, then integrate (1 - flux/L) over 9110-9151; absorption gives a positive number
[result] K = 1.9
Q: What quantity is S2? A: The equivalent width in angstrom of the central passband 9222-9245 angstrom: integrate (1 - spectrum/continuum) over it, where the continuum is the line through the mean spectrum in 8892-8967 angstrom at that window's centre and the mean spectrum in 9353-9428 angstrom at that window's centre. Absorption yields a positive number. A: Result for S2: -4.9 angstrom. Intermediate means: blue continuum 18.7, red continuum 17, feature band 21.4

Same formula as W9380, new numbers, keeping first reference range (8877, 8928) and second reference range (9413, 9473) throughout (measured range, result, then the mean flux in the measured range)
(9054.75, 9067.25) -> -0.07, 20.6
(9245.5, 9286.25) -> -0.12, 21.9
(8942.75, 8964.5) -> 0.01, 19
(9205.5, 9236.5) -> -0.09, 21.4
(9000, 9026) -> -0.09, 21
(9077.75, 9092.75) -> -0.09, 21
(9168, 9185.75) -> -0.05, 20.5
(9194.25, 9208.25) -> -0.07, 20.9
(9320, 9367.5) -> -0.13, 22.2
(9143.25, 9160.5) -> -0.08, 21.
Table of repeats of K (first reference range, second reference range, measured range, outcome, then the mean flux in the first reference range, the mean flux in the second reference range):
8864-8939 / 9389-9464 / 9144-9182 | -3.9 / 19.4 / 18.4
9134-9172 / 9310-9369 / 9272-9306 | 1.3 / 21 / 22.9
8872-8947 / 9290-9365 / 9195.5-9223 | 1.7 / 19.4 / 23.4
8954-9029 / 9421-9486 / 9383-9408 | 5.5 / 20.3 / 20.3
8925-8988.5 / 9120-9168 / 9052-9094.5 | -0.8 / 19.3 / 20.8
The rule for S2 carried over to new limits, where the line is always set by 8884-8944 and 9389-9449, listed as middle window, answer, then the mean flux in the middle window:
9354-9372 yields -2.3 angstrom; 20.4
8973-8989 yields -1.6 angstrom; 20.8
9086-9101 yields -1.5 angstrom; 20.5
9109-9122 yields -0.6 angstrom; 19.5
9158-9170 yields -1.6 angstrom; 21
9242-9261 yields -3.7 angstrom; 21.9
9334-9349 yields -2.0 angstrom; 20.5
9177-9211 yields -4.1 angstrom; 20.6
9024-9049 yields -0.1 angstrom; 18.8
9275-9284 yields -1.6 angstrom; 21.5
